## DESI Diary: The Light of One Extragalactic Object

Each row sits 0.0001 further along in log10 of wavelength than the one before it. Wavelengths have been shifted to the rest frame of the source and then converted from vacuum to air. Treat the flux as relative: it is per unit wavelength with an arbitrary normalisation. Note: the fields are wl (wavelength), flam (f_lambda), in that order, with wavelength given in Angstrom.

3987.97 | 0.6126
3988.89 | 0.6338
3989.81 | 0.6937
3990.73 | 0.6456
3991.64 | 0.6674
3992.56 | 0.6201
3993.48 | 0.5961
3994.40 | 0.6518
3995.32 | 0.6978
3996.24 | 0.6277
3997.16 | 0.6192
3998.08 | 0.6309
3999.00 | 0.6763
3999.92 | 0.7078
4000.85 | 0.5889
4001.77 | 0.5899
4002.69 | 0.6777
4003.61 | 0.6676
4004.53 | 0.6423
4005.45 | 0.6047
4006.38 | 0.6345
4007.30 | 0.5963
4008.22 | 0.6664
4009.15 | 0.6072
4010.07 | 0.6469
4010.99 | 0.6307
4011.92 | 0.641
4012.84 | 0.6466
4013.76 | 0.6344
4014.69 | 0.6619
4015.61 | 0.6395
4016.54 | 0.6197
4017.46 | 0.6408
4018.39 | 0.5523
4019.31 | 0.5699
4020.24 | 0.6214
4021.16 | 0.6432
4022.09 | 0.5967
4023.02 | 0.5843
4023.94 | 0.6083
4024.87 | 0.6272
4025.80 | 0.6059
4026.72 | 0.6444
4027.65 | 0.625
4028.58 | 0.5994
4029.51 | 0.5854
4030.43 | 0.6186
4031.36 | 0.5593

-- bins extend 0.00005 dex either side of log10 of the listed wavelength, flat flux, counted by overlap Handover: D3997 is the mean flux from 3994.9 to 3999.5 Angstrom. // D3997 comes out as 0.651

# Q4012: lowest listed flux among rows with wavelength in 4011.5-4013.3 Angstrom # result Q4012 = 0.641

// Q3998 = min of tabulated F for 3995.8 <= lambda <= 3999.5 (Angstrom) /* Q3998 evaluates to 0.6192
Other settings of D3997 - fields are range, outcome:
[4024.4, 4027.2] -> 0.625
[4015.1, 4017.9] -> 0.635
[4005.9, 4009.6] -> 0.625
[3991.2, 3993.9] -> 0.628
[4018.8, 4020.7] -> 0.596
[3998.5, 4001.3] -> 0.656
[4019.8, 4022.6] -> 0.619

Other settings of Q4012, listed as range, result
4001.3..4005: 0.5899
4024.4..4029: 0.5994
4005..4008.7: 0.5963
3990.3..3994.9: 0.5961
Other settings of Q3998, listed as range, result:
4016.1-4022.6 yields 0.5523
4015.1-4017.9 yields 0.6197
